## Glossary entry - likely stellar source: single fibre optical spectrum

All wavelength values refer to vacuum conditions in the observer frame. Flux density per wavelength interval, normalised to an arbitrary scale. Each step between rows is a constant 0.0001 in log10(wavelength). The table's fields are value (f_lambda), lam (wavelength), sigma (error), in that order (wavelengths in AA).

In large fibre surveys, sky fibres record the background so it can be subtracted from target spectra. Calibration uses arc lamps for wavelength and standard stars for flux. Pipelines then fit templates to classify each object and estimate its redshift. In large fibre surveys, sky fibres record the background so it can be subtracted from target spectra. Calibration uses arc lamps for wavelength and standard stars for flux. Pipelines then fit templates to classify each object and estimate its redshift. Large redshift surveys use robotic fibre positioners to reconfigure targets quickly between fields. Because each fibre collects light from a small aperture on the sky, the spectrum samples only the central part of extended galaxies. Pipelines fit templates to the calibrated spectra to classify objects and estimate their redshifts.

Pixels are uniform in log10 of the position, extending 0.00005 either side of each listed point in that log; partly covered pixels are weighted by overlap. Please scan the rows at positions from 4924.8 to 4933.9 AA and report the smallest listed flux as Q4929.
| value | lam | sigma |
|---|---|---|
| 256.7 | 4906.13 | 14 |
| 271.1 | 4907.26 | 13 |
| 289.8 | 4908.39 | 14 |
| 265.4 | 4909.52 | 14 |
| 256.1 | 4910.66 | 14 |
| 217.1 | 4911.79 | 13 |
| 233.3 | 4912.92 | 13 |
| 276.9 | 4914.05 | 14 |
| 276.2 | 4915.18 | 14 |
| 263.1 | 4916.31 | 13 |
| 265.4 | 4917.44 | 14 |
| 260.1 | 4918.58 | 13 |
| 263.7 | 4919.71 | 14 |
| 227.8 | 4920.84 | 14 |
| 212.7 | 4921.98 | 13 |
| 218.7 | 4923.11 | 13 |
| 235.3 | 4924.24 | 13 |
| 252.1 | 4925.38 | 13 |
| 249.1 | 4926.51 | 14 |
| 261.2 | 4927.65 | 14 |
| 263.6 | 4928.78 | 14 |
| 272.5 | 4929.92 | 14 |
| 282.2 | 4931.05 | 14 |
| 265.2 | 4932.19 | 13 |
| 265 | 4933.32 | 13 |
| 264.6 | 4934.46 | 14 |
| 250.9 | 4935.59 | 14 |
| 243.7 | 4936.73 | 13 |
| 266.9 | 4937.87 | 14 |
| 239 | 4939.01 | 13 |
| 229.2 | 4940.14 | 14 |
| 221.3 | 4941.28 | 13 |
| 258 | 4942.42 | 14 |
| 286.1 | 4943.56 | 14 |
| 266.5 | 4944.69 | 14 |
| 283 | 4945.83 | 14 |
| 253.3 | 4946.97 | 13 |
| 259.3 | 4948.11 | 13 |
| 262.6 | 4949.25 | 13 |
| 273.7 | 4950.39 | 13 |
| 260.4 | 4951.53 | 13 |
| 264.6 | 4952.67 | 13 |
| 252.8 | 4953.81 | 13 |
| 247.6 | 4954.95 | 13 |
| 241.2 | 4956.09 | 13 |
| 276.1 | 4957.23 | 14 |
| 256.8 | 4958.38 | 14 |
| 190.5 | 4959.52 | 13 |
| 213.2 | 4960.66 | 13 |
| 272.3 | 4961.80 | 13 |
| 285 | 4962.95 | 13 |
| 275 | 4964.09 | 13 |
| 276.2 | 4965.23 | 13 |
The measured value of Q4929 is 249.1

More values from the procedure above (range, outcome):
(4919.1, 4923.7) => 212.7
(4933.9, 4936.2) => 250.9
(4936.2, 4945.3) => 221.3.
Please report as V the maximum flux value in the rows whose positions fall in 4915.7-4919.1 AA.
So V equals 265.4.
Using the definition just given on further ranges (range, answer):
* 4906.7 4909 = 289.8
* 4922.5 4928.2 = 261.2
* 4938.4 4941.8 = 239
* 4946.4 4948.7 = 259.3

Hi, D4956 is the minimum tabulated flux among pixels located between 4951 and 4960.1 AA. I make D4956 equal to 190.5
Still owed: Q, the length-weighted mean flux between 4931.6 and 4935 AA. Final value 265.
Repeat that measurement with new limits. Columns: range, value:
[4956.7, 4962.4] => 241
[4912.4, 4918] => 264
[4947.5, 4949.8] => 261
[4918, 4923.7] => 237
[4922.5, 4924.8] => 227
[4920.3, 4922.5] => 220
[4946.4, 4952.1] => 262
